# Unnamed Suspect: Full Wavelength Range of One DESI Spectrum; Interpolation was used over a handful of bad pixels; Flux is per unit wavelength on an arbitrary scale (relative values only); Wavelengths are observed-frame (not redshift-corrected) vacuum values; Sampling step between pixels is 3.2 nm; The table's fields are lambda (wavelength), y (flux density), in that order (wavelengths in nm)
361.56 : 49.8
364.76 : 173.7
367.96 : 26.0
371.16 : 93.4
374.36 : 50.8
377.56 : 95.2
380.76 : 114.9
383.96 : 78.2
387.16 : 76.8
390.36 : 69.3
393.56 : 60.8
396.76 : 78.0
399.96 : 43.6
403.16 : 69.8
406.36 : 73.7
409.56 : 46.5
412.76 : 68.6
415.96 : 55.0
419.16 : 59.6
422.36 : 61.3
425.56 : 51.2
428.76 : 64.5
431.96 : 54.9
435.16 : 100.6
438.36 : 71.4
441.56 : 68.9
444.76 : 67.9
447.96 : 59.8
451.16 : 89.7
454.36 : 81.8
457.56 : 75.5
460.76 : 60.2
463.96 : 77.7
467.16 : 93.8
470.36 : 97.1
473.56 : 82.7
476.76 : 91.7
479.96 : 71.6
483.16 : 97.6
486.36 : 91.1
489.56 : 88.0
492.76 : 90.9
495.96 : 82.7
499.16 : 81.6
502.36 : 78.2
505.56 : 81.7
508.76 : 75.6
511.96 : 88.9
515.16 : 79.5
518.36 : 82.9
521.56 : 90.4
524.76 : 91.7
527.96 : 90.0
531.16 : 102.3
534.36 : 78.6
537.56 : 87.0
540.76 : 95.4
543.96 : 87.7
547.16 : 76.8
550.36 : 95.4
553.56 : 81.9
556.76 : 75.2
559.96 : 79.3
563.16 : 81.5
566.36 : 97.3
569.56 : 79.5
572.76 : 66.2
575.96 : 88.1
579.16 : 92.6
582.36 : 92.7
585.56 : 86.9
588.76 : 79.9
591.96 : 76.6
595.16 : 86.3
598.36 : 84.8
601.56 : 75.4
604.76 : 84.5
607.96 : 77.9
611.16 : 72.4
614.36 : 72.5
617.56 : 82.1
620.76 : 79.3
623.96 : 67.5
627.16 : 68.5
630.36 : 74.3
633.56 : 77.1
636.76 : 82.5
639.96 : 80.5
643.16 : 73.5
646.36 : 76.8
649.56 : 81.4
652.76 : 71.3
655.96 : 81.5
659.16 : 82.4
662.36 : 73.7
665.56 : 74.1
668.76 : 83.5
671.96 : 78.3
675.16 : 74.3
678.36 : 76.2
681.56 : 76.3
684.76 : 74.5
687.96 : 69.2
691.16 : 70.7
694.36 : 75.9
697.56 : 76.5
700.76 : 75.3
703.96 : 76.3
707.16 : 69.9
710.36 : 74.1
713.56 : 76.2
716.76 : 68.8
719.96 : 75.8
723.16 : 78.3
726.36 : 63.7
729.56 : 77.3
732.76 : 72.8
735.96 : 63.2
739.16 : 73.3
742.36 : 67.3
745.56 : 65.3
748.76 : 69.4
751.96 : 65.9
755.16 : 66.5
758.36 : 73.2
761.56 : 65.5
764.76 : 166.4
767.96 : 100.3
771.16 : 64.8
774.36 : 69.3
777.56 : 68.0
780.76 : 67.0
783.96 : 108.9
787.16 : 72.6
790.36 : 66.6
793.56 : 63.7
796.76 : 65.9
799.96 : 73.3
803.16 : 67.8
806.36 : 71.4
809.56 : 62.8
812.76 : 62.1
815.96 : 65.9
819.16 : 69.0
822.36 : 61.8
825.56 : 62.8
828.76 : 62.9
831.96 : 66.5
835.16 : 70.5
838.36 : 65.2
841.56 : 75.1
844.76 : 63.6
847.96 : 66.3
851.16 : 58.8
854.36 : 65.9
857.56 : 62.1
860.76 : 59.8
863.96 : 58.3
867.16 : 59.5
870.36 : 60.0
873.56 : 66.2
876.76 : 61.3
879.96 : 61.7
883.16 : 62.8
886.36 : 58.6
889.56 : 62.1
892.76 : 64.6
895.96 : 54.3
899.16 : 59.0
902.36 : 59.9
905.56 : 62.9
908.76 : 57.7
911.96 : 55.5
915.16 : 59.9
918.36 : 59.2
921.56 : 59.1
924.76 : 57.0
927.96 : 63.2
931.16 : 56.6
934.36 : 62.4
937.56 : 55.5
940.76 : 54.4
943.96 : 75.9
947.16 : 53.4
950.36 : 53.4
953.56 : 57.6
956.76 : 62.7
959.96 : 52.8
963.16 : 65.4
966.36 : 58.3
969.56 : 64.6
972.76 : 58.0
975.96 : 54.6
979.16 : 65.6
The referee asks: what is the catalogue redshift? 0.17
